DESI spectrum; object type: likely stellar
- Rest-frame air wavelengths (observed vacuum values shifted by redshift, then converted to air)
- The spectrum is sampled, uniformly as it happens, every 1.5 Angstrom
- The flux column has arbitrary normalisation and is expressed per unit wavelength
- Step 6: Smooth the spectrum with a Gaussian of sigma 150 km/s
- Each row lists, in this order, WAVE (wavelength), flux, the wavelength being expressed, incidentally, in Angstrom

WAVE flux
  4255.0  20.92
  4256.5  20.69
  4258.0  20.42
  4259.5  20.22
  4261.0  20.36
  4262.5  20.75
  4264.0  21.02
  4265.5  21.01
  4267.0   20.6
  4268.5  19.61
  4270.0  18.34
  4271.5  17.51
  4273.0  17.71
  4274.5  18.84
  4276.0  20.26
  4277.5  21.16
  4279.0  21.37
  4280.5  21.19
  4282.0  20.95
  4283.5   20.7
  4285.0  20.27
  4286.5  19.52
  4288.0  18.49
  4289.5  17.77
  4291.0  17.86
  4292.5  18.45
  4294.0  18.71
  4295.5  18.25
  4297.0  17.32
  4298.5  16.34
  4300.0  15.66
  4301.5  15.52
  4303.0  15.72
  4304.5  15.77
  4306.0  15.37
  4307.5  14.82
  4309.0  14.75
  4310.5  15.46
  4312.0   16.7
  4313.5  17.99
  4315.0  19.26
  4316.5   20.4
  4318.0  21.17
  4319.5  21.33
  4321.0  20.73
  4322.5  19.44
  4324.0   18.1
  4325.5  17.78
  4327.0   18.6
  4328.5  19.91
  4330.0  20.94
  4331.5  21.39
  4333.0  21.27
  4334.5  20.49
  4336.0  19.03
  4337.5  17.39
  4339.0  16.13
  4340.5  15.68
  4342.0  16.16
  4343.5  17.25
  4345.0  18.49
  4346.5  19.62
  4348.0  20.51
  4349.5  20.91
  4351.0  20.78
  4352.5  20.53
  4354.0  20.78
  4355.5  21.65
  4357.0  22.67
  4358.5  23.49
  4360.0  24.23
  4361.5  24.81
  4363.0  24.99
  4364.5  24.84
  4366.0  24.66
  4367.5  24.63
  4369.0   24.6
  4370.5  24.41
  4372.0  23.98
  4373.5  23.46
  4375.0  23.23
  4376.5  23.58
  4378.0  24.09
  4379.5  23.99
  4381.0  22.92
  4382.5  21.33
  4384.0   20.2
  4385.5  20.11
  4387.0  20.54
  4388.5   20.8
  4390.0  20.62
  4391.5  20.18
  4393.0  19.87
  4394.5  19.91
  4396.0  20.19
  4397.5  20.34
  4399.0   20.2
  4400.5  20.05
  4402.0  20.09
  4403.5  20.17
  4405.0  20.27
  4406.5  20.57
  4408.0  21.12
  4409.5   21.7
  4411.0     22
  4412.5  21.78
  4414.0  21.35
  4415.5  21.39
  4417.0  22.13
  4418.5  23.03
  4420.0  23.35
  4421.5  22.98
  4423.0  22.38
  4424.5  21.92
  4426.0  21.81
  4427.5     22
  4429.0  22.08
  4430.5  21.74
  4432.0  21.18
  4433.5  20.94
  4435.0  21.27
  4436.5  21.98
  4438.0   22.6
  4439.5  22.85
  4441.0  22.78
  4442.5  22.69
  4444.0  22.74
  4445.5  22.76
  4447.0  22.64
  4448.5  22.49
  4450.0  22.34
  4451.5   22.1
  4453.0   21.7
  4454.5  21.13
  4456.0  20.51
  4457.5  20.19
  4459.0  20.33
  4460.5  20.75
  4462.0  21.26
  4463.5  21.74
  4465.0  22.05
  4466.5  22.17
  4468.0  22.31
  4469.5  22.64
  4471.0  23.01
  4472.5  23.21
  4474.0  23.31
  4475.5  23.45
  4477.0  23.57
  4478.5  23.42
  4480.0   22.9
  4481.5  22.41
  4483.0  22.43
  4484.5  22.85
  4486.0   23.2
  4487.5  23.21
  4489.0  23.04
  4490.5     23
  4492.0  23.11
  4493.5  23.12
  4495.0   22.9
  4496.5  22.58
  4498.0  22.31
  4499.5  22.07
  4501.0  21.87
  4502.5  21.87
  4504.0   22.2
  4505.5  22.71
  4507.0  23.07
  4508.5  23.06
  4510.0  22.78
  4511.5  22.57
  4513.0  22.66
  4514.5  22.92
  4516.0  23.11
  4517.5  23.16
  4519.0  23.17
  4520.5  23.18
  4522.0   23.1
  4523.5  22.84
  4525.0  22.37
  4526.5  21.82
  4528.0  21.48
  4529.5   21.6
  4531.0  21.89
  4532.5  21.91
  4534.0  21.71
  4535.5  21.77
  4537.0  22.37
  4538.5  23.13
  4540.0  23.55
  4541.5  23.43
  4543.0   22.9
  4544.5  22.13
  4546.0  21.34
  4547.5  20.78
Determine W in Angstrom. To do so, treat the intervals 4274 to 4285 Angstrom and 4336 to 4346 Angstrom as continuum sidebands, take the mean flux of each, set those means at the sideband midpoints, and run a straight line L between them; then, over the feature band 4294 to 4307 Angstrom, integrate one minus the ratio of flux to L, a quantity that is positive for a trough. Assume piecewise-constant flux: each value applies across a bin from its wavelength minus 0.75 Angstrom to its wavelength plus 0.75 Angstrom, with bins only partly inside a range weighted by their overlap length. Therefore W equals 2.1 Angstrom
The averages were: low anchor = 20.7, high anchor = 17.1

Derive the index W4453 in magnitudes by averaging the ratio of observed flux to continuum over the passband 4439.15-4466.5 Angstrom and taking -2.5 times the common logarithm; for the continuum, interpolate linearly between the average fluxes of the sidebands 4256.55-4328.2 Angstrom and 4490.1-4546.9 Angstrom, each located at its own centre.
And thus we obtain -0.02 mag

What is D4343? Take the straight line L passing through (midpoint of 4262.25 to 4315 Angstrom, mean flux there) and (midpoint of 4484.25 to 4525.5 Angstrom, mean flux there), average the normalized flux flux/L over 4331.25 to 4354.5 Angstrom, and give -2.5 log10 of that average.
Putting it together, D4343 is 0.02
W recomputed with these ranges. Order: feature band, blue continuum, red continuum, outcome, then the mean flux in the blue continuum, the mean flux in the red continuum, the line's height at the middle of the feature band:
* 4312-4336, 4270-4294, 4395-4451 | 0.4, 19.4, 21.7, 20.1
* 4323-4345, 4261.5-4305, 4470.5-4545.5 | 1.3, 18.9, 22.7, 19.7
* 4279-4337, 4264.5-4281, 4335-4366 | 4.6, 19.8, 20.6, 20.2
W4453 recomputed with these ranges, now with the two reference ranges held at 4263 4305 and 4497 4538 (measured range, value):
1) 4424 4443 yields -0.04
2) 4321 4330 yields 0.02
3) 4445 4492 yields -0.03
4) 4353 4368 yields -0.18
